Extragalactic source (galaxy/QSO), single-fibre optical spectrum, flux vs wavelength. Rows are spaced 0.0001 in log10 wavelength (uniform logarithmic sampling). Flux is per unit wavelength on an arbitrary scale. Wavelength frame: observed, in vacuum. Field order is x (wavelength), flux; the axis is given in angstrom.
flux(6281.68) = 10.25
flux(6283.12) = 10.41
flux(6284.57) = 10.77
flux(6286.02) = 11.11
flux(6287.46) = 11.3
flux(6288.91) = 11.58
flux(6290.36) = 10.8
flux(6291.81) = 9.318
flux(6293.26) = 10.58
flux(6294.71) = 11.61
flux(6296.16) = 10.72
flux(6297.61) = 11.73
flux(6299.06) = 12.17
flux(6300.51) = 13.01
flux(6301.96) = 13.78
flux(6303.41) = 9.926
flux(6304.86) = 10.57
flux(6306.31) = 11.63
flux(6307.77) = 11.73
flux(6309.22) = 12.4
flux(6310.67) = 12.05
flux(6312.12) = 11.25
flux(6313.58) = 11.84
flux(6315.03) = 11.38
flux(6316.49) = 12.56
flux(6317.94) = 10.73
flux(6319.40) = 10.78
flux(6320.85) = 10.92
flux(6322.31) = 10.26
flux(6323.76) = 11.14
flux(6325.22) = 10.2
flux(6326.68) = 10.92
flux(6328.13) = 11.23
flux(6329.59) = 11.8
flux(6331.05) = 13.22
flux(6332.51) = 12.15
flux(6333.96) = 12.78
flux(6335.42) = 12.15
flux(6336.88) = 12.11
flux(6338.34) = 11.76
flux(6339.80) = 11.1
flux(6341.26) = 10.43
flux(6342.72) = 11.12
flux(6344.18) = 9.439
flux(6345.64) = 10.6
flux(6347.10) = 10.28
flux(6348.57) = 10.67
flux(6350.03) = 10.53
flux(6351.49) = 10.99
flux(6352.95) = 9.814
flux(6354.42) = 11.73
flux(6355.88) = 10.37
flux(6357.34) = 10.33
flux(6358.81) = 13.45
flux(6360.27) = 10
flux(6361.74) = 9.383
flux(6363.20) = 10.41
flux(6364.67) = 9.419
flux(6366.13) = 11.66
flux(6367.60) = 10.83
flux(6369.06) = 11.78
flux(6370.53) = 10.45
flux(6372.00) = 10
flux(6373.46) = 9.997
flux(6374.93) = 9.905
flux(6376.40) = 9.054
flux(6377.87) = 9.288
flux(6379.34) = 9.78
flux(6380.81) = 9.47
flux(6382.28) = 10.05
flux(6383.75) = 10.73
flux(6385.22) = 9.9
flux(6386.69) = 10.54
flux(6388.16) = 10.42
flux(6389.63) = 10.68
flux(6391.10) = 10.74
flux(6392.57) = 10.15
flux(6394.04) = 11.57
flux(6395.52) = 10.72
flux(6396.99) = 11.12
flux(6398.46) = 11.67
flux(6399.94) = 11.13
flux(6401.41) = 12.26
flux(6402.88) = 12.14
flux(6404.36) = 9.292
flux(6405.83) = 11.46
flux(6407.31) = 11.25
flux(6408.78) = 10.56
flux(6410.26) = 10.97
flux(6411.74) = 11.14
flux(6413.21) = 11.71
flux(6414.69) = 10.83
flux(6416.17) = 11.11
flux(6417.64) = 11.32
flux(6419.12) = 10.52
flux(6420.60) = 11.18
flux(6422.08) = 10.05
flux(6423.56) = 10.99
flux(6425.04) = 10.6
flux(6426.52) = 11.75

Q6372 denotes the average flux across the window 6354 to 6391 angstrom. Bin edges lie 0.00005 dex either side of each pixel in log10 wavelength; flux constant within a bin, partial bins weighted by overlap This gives 10.4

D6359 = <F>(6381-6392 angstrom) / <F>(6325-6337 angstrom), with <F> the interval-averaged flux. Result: 0.9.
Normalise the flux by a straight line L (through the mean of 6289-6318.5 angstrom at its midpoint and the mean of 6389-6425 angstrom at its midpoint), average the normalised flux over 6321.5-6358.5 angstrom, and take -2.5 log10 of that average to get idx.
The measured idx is 0.02 mag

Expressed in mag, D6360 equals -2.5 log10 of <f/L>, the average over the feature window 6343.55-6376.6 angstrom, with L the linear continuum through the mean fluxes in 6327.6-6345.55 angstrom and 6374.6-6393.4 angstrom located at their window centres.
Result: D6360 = 0.03 mag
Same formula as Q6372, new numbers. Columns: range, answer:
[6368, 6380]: 10.1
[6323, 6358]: 11.1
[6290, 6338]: 11.5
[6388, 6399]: 10.9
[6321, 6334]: 11.4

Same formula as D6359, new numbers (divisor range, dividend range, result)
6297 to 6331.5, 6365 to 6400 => 0.91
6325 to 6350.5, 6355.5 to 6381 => 0.92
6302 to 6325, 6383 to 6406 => 0.96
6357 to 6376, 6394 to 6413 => 1.06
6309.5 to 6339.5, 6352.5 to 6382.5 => 0.89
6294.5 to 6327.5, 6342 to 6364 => 0.93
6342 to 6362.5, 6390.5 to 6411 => 1.04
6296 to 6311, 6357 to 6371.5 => 0.91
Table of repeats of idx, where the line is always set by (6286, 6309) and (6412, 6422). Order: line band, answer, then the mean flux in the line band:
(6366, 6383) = 0.11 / 10.1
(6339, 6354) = 0.07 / 10.5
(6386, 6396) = 0.04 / 10.7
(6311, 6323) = 0.01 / 11.2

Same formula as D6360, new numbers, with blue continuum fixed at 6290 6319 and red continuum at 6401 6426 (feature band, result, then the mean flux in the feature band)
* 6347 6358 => 0.07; 10.6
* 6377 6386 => 0.13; 9.86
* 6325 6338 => -0.05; 11.9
